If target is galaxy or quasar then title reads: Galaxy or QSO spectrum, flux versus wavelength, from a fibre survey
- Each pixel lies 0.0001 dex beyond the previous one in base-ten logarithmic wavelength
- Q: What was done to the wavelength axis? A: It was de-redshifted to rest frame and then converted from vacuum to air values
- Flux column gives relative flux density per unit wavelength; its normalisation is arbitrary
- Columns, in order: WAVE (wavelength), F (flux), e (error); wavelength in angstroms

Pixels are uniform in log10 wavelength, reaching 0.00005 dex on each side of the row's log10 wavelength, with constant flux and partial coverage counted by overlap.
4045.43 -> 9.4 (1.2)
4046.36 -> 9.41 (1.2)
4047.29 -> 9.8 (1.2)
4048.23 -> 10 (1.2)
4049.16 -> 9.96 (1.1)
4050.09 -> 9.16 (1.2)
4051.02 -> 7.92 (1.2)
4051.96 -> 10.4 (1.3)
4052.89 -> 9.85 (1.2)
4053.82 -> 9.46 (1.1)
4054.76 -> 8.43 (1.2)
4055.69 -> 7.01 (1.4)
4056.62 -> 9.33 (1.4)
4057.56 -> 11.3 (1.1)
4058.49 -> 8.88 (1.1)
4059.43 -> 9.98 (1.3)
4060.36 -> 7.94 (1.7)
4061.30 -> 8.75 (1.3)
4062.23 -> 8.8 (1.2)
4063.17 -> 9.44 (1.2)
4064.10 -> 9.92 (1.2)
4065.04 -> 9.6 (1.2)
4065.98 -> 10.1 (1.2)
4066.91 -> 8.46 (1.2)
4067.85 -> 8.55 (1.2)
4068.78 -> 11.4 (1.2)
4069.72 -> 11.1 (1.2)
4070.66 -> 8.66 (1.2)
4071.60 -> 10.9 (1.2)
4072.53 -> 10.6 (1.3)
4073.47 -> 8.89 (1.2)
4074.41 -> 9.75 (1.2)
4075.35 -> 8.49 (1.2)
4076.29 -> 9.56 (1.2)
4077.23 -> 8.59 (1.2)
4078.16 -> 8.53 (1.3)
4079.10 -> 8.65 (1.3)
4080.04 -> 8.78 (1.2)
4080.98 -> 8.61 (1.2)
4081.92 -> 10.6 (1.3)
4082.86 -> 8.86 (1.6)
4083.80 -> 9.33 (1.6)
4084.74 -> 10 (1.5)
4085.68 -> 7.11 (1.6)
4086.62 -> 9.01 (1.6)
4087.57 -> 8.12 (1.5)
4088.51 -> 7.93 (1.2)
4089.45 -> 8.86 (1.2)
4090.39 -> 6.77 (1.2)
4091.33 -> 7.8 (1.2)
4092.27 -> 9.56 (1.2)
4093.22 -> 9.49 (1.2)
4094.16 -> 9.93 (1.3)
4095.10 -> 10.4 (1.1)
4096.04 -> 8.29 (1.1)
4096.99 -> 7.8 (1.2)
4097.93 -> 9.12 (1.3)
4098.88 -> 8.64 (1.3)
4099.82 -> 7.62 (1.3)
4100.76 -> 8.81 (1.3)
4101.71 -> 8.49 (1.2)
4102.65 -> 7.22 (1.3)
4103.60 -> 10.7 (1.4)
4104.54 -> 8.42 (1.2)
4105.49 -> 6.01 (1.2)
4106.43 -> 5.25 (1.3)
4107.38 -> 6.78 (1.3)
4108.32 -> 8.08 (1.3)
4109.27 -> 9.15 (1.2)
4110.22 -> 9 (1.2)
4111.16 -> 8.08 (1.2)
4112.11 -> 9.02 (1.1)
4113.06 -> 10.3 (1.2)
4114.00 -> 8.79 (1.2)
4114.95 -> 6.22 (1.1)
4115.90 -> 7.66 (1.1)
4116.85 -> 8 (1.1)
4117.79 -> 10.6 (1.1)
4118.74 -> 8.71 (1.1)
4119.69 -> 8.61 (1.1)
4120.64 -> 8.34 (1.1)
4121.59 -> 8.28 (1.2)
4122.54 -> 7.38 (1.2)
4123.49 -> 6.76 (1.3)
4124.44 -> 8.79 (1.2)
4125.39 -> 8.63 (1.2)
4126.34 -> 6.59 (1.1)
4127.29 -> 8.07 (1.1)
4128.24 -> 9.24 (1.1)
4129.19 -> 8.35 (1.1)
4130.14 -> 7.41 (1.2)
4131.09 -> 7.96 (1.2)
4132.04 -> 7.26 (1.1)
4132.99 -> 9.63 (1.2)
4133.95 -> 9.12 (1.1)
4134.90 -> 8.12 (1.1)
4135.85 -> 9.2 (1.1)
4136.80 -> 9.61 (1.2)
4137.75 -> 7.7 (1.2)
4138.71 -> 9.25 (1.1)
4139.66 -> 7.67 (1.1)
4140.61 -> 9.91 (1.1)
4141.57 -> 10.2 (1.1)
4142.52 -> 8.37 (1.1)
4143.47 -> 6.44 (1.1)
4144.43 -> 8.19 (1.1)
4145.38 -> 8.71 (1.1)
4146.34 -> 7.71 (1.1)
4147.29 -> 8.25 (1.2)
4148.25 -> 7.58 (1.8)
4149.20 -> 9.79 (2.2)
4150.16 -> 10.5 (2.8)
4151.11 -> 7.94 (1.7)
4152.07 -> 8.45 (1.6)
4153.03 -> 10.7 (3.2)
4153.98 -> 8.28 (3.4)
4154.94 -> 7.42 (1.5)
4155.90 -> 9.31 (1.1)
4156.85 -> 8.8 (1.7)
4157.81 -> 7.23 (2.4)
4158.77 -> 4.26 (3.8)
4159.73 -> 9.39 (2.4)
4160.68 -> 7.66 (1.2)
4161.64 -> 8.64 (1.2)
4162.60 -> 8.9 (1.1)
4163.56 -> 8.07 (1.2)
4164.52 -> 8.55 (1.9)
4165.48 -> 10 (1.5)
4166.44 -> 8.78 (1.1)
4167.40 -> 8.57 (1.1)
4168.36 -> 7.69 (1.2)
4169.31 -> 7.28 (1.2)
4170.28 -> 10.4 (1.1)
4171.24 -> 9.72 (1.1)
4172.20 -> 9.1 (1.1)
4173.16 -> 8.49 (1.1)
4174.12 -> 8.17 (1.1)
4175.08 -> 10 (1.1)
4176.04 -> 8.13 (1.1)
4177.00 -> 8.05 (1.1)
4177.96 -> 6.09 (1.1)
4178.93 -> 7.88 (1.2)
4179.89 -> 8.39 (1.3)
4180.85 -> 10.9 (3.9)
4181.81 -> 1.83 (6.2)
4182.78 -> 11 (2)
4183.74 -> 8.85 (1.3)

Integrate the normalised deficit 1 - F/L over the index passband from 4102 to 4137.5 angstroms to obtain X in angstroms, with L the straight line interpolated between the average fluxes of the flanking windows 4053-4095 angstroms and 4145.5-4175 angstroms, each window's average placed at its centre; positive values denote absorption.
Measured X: 2.3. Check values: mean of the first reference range 9.15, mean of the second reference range 8.54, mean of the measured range 8.25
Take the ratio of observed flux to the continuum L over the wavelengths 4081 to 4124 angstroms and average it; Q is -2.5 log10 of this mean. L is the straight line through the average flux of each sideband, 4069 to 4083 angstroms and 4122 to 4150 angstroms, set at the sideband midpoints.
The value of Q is 0.06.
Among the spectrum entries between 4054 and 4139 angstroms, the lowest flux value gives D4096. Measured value 5.25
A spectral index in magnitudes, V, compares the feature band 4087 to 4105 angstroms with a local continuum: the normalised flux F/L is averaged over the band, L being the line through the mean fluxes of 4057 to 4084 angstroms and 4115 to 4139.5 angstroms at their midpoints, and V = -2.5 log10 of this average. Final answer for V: 0.04 mag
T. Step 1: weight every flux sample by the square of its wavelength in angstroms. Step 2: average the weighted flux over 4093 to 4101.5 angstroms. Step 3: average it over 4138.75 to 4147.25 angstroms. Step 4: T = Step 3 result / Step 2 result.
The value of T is 1.0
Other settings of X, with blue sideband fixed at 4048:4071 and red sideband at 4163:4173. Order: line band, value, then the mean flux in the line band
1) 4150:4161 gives 0.74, 8.28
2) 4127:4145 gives 0.91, 8.52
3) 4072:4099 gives 0.97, 8.91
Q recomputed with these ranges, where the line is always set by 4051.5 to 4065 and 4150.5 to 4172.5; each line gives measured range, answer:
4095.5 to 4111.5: 0.11 mag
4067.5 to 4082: -0.04 mag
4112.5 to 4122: 0.03 mag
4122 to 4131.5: 0.11 mag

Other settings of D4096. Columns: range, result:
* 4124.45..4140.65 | 6.59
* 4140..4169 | 4.26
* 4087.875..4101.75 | 6.77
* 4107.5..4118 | 6.22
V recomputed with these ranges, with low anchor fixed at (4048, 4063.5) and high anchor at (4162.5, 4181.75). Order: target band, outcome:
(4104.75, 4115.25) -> 0.123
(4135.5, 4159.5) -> 0.024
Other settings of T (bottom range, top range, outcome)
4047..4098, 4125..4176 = 0.96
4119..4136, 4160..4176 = 1.09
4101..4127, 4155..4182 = 1.04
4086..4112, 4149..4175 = 1.06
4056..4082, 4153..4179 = 0.93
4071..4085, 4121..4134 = 0.89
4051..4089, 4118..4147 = 0.93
